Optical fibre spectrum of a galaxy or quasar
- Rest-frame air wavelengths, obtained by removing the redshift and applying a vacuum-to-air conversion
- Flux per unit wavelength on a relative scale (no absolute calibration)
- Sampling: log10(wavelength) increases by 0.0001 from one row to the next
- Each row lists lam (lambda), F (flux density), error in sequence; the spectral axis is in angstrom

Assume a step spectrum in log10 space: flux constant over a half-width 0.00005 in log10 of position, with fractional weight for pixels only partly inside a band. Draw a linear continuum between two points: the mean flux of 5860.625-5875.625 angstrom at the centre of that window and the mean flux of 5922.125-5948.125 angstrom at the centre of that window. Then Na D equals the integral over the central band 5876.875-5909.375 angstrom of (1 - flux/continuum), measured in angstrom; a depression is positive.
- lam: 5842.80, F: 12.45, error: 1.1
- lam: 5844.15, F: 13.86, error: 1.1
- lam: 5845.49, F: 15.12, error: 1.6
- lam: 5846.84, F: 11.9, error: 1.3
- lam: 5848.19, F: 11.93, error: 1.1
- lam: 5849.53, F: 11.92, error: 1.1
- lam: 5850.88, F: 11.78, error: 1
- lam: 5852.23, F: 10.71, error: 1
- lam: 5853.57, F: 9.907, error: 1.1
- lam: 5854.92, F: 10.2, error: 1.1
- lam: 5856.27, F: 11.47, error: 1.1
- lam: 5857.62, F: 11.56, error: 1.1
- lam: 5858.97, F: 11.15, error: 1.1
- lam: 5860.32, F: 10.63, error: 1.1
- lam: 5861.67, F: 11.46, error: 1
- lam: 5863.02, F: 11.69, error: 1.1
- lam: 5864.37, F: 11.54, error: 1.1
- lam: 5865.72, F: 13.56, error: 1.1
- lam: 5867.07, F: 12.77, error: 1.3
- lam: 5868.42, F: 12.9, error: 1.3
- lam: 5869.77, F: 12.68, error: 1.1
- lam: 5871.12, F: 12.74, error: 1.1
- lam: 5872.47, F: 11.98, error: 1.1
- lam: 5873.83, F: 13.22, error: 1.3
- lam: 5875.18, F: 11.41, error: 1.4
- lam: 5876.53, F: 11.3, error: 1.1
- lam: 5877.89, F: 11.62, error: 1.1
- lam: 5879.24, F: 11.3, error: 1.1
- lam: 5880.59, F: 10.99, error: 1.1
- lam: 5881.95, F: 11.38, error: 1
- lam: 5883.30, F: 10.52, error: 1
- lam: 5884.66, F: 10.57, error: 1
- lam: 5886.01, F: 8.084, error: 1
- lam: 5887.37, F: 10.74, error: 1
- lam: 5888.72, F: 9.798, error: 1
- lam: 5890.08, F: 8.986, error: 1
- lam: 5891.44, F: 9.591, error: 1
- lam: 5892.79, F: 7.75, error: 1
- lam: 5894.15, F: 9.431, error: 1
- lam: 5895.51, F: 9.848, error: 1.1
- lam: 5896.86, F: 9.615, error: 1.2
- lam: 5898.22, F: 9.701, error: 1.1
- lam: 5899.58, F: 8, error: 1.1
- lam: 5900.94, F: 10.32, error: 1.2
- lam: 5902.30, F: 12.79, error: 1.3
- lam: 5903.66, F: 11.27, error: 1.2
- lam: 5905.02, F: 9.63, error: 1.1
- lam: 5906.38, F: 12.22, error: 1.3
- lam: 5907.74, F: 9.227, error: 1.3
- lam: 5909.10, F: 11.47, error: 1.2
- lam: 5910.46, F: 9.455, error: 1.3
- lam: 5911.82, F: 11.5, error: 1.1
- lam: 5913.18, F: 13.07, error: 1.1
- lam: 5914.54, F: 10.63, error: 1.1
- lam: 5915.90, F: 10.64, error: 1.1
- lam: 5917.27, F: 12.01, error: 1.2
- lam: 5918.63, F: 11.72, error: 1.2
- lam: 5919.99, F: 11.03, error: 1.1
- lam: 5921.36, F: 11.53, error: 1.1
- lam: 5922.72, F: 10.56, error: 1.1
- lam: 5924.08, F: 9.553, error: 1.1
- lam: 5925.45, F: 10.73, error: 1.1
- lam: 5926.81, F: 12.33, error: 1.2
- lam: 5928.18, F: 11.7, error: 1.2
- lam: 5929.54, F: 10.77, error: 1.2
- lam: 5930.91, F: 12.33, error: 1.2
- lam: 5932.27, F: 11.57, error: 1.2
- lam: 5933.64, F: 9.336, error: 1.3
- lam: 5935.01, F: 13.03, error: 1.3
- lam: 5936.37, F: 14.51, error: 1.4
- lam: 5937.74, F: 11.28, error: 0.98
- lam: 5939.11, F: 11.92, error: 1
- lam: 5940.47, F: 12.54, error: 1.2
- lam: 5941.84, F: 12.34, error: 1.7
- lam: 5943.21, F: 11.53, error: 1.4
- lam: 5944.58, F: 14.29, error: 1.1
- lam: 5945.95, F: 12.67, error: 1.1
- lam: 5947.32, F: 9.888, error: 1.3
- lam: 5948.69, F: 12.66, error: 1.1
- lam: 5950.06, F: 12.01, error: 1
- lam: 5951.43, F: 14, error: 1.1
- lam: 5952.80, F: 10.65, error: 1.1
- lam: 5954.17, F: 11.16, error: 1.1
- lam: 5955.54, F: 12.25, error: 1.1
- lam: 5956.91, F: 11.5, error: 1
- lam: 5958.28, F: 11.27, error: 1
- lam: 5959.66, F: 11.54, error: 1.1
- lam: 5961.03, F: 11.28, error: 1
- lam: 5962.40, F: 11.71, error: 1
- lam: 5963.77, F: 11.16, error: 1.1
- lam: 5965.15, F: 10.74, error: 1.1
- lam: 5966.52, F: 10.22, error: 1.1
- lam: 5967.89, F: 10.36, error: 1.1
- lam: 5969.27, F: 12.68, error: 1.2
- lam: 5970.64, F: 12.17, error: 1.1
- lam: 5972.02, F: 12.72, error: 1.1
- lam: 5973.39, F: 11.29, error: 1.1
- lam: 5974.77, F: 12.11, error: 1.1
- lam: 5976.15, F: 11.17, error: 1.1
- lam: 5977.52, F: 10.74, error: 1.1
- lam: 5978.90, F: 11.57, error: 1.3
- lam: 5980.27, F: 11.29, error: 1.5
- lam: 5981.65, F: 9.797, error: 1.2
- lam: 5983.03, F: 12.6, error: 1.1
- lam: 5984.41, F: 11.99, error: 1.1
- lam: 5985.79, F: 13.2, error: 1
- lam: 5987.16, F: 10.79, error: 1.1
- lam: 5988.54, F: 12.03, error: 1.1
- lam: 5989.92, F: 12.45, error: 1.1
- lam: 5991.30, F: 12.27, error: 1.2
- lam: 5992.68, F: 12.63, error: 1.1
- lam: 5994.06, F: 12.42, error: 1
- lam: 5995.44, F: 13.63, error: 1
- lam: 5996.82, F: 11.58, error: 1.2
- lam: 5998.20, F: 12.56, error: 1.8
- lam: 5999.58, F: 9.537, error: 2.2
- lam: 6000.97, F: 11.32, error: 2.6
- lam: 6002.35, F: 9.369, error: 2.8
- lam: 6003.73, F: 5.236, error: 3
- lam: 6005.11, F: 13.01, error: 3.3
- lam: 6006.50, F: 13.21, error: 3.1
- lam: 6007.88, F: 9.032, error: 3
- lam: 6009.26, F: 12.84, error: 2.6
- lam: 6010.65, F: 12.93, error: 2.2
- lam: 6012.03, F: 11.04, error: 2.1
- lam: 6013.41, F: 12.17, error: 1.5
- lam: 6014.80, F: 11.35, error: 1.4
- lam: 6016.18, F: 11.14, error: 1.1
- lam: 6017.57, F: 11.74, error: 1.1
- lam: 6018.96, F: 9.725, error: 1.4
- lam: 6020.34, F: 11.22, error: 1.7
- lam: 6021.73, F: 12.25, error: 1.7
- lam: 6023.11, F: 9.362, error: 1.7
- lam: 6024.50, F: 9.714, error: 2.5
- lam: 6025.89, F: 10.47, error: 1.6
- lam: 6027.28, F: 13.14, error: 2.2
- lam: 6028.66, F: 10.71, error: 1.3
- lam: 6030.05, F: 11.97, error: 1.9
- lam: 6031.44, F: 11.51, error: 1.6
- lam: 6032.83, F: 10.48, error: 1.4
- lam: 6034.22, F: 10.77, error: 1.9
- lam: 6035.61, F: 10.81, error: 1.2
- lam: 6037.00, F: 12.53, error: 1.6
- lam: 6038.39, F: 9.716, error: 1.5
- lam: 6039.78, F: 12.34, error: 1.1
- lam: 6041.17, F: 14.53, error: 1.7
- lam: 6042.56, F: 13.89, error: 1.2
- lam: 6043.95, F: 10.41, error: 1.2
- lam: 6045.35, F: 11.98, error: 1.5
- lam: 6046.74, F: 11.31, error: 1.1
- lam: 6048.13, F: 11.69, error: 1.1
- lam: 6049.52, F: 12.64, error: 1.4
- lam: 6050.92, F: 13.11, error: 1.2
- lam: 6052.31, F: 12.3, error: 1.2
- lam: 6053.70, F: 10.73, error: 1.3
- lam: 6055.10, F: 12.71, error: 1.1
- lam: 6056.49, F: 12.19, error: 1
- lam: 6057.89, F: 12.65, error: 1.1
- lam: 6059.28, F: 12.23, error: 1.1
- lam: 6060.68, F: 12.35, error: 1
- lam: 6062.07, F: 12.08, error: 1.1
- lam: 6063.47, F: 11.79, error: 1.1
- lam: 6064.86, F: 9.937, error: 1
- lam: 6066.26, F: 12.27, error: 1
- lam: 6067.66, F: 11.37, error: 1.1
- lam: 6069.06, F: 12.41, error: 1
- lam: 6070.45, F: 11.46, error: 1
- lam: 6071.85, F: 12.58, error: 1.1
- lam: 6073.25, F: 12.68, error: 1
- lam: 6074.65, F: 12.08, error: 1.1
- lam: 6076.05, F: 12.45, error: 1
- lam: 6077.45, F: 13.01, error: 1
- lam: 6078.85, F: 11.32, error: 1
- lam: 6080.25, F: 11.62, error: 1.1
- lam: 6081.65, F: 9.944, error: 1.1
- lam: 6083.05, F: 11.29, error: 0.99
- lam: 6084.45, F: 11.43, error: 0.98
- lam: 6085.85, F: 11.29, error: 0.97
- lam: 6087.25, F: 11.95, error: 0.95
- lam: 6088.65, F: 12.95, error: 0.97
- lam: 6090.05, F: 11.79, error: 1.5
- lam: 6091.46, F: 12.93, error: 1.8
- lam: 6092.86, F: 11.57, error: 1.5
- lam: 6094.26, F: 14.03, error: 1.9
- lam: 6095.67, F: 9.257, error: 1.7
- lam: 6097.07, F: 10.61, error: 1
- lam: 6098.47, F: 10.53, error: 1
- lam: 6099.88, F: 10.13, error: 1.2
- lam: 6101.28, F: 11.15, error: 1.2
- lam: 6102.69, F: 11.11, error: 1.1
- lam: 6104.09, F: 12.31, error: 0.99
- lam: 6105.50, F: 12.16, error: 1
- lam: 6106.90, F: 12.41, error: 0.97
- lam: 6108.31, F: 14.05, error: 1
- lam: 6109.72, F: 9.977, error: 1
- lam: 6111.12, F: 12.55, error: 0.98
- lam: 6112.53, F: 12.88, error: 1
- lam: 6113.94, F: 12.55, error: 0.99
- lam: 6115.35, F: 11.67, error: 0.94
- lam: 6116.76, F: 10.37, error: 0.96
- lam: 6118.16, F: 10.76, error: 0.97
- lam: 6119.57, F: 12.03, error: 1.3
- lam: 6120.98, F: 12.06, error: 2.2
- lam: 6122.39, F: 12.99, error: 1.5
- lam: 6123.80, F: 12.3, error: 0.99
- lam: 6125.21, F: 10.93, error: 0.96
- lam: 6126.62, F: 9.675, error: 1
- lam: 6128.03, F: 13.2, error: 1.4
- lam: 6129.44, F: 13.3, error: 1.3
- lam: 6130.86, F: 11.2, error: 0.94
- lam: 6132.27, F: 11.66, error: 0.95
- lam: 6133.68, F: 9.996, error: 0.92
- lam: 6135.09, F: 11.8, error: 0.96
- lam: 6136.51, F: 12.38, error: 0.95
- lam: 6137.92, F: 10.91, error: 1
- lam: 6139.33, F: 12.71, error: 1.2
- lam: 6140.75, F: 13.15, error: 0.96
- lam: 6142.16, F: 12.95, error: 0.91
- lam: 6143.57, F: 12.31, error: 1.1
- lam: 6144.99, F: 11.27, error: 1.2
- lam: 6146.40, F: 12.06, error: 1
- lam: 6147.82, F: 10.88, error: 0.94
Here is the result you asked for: 5.1 angstrom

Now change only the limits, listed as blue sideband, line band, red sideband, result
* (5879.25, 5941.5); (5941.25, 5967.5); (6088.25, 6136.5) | -1.7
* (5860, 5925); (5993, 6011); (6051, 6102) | 0.2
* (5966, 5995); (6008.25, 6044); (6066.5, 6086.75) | 0.9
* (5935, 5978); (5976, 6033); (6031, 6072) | 2.4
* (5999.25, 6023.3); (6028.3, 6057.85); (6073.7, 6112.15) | -1.6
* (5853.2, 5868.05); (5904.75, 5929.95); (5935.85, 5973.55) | 1.4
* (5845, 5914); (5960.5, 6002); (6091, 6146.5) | -1.0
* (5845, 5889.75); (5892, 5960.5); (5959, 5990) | 1.6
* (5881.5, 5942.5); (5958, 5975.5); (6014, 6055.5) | -0.5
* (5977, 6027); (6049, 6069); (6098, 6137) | -0.9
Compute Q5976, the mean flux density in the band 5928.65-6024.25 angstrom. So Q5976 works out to 11.6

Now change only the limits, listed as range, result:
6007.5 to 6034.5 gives 11.2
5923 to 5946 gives 11.9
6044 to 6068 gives 11.9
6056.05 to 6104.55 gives 11.7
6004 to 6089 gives 11.7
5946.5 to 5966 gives 11.6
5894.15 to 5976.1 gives 11.4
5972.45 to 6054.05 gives 11.5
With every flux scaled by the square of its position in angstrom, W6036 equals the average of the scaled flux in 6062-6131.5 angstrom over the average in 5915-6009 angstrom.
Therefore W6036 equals 1.06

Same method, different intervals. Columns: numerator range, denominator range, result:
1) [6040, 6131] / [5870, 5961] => 1.13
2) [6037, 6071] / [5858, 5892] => 1.13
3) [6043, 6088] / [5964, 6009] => 1.06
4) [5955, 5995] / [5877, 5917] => 1.15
